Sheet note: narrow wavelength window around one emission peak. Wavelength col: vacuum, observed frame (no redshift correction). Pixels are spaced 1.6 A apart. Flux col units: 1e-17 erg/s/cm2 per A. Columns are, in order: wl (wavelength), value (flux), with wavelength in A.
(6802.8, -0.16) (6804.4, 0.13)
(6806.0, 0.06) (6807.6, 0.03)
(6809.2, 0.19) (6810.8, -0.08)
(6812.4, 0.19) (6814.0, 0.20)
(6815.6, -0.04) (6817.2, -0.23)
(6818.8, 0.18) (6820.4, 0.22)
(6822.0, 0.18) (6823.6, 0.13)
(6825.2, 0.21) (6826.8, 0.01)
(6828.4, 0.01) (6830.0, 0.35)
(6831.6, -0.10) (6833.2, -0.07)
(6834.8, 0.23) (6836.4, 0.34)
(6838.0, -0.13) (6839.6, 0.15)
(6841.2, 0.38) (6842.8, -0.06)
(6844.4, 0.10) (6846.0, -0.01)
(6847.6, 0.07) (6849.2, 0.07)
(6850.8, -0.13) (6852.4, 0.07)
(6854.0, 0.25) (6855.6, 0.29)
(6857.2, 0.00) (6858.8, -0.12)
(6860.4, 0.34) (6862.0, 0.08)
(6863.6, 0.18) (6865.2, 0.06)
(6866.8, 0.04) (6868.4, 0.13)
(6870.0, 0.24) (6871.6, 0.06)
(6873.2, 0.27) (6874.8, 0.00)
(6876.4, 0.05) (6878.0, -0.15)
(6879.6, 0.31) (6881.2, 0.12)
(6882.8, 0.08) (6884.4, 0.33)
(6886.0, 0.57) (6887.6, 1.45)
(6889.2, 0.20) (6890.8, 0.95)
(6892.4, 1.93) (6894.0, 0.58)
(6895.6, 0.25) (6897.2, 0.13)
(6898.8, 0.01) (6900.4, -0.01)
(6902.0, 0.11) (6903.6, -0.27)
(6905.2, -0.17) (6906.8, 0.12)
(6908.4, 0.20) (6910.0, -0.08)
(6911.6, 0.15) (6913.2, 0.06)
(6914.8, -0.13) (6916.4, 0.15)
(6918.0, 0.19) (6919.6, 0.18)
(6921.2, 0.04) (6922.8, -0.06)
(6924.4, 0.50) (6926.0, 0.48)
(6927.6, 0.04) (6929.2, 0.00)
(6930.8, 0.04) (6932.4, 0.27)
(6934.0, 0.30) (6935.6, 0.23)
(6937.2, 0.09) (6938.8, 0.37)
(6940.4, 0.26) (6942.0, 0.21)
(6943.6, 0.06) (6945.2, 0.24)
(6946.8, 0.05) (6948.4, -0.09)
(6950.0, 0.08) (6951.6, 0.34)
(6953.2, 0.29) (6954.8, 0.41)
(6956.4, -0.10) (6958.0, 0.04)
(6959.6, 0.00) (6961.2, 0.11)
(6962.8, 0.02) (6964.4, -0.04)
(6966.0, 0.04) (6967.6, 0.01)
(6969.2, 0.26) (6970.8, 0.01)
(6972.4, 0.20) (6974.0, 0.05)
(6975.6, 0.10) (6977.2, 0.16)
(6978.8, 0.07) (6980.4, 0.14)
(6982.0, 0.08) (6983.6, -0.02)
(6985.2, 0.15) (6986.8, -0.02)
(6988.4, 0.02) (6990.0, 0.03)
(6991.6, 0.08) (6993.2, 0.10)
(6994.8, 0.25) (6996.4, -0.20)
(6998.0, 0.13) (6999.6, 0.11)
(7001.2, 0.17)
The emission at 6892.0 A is [O II]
